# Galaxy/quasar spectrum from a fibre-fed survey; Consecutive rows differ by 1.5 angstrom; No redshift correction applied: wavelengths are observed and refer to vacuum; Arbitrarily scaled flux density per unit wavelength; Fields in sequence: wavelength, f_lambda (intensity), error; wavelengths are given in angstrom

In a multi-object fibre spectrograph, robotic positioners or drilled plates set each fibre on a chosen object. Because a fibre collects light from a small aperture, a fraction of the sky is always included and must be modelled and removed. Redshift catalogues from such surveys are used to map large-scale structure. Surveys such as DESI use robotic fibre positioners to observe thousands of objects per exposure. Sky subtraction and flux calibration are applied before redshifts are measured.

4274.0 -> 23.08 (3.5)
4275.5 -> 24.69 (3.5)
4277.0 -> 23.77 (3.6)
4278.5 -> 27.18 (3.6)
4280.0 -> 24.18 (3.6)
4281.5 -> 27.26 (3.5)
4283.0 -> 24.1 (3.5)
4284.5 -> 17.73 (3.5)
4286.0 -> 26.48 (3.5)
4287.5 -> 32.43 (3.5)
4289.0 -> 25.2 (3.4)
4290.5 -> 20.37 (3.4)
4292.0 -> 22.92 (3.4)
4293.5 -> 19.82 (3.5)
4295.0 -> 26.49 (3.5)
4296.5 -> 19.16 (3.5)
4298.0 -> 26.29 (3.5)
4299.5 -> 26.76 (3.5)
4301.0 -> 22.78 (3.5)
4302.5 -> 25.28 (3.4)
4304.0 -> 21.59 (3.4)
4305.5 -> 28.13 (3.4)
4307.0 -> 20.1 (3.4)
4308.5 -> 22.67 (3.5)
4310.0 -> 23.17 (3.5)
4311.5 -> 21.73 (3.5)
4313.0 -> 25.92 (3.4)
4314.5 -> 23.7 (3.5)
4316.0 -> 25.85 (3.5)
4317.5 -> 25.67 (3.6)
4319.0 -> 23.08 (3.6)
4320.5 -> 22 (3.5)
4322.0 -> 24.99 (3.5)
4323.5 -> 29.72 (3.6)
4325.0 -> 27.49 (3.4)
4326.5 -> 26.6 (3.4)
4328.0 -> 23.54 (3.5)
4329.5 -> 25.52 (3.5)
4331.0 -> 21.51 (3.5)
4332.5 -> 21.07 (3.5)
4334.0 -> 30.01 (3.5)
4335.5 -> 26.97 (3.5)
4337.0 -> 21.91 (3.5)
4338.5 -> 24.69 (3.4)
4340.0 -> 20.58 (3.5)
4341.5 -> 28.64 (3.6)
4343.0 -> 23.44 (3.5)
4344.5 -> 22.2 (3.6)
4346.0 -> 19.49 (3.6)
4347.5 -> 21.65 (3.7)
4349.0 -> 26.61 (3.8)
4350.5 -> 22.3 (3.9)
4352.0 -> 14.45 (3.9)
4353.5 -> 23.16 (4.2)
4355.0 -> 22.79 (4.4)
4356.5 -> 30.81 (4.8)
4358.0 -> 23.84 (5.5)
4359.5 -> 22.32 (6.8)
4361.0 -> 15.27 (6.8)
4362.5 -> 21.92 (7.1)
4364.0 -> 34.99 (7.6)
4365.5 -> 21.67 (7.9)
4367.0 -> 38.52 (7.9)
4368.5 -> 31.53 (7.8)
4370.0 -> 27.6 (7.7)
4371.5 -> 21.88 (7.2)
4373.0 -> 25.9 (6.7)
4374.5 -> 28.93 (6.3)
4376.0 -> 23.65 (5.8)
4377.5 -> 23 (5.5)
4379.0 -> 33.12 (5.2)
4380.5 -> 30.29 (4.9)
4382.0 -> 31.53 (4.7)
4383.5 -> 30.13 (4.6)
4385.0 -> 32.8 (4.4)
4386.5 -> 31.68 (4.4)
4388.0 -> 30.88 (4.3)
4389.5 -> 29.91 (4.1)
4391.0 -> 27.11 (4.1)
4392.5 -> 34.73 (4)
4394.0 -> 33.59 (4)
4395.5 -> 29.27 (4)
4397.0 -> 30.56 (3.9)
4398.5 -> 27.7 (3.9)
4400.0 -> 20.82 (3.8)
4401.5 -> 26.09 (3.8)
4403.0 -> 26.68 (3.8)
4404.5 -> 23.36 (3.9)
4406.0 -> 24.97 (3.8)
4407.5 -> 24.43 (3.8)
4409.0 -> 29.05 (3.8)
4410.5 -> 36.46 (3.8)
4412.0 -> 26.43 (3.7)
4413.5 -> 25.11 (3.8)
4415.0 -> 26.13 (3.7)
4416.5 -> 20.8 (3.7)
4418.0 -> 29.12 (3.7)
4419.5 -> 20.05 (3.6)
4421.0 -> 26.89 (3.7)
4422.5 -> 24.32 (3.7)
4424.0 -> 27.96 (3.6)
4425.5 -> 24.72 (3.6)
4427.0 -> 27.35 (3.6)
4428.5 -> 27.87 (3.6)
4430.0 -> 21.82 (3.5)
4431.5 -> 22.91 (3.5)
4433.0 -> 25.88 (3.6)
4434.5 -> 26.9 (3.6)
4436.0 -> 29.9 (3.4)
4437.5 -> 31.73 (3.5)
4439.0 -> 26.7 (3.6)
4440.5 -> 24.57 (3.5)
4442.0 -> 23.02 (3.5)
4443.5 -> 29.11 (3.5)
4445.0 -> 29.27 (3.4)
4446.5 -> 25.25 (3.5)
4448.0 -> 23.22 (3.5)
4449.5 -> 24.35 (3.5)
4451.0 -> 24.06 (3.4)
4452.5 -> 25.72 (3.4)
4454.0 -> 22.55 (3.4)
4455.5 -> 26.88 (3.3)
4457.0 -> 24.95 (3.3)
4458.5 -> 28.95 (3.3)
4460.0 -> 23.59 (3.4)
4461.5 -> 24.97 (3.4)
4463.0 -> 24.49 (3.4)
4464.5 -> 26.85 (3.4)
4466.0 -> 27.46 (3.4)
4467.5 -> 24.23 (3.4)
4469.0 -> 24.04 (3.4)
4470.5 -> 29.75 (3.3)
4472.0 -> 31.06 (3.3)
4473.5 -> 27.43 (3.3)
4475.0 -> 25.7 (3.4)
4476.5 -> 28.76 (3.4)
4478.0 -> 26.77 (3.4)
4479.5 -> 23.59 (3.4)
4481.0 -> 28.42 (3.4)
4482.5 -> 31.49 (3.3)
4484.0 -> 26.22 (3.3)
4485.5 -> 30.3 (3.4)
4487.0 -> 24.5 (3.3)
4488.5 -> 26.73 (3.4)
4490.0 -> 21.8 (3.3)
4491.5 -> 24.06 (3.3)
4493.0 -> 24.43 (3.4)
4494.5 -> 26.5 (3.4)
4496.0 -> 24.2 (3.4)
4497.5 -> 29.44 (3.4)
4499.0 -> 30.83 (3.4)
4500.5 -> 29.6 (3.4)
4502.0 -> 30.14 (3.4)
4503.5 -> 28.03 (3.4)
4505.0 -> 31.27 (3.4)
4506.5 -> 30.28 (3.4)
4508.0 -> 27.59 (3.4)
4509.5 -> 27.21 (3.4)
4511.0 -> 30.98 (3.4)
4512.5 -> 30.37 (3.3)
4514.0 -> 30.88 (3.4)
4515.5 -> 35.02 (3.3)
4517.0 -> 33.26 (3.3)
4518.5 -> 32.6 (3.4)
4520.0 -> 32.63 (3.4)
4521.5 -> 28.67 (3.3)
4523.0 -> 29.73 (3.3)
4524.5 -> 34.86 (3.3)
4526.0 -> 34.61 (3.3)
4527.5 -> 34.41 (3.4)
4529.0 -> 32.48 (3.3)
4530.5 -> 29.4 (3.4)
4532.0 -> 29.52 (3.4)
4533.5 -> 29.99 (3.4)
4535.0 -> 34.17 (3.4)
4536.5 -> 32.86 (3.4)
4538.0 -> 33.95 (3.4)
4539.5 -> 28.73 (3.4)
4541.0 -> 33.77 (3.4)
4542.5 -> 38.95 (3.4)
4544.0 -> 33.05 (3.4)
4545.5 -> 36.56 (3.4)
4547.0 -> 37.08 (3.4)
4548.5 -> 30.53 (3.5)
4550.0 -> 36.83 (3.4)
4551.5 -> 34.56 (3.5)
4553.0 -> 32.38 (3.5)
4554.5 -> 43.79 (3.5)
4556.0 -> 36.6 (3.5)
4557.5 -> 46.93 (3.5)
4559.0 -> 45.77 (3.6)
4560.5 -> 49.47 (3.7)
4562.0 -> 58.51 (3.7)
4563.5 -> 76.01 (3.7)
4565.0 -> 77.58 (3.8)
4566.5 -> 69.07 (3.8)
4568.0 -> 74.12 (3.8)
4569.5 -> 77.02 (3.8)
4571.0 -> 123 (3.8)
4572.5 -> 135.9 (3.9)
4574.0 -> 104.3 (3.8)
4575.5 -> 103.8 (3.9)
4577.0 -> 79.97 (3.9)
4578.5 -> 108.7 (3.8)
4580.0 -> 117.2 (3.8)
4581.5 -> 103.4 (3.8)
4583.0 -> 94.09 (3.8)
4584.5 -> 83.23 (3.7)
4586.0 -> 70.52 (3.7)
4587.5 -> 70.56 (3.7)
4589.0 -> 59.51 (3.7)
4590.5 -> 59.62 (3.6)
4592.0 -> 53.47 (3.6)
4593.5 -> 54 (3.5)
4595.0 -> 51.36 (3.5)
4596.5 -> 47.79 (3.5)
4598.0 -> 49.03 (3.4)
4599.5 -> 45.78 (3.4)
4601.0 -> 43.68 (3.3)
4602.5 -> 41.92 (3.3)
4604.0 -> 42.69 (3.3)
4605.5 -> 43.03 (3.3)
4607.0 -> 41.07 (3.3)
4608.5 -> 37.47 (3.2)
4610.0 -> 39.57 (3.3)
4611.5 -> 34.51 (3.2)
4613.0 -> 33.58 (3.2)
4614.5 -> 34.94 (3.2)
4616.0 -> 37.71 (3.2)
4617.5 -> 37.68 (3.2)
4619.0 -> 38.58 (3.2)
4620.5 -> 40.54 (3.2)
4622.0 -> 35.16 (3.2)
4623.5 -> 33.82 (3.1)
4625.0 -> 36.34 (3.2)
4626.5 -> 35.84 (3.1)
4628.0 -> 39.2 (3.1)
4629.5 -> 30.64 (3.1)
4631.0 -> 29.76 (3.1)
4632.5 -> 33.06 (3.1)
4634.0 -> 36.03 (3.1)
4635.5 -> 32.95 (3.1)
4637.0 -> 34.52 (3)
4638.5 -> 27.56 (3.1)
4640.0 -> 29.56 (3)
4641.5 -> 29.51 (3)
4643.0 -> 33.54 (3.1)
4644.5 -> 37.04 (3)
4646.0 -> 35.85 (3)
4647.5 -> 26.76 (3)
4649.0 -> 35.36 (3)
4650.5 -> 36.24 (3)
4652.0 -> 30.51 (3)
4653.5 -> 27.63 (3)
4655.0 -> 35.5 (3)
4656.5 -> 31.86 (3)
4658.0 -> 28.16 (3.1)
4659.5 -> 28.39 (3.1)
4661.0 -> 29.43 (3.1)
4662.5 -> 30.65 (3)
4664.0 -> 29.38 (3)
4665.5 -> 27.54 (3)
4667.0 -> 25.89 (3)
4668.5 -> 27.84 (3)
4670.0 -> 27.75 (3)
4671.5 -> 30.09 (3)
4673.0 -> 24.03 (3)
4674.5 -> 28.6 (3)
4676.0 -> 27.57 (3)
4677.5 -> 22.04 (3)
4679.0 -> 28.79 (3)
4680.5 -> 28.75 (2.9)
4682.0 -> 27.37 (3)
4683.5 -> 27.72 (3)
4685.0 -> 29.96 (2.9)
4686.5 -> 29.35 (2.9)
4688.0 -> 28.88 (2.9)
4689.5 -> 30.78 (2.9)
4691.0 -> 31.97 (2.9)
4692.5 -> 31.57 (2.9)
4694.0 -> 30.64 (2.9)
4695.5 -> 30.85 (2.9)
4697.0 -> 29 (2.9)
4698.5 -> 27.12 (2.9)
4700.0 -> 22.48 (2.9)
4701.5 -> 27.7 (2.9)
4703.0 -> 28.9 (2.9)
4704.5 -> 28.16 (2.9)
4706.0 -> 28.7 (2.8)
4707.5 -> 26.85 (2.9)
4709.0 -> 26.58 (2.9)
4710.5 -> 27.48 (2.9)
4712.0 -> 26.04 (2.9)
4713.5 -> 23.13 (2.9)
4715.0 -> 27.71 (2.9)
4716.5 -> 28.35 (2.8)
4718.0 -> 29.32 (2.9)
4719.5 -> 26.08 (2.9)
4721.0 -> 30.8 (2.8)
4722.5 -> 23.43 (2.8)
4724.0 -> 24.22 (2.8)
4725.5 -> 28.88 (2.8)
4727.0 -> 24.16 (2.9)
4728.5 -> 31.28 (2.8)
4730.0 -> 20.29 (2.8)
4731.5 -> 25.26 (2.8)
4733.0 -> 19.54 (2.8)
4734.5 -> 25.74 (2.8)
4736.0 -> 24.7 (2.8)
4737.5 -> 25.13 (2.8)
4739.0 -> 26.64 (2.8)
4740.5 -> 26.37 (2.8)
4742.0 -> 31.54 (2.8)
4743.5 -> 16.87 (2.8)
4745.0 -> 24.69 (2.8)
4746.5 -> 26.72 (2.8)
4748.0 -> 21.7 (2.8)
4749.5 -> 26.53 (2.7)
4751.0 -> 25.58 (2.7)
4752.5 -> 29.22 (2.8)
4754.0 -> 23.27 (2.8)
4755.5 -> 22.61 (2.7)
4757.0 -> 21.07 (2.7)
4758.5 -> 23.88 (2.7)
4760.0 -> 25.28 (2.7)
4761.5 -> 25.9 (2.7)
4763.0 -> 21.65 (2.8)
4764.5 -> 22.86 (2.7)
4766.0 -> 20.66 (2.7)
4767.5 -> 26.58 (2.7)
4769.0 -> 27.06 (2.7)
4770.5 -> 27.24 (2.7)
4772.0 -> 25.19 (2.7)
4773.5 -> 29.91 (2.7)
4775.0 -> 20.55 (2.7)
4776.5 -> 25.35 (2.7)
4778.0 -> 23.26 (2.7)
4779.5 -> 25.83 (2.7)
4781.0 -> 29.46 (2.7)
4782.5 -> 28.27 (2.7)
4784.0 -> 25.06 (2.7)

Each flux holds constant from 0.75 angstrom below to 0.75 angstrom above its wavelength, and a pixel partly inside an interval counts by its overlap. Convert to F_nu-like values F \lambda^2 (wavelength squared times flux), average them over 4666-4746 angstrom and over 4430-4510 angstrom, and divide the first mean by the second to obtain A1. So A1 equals 1.12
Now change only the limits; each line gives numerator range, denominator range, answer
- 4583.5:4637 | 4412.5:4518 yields 1.74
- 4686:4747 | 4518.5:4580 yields 0.55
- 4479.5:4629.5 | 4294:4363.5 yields 2.12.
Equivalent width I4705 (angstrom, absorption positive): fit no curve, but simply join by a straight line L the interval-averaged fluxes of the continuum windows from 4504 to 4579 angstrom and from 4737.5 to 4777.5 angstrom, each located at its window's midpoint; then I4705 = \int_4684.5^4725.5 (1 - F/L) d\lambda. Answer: 3.08 angstrom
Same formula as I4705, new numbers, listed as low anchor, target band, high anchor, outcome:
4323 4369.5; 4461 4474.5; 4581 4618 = 4.0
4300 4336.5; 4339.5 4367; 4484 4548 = 2.2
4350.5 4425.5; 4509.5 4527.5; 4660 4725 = -3.1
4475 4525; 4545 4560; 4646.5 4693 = -4.9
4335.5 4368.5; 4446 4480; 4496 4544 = 3.6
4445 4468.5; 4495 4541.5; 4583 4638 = 2.6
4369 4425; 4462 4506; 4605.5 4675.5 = 3.5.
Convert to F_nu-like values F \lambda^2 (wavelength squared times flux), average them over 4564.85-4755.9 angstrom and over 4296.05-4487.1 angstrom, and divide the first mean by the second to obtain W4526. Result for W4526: 1.7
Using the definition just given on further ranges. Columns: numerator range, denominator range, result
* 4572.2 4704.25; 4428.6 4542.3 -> 1.57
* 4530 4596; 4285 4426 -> 2.59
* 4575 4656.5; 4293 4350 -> 2.22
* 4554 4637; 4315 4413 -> 2.41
